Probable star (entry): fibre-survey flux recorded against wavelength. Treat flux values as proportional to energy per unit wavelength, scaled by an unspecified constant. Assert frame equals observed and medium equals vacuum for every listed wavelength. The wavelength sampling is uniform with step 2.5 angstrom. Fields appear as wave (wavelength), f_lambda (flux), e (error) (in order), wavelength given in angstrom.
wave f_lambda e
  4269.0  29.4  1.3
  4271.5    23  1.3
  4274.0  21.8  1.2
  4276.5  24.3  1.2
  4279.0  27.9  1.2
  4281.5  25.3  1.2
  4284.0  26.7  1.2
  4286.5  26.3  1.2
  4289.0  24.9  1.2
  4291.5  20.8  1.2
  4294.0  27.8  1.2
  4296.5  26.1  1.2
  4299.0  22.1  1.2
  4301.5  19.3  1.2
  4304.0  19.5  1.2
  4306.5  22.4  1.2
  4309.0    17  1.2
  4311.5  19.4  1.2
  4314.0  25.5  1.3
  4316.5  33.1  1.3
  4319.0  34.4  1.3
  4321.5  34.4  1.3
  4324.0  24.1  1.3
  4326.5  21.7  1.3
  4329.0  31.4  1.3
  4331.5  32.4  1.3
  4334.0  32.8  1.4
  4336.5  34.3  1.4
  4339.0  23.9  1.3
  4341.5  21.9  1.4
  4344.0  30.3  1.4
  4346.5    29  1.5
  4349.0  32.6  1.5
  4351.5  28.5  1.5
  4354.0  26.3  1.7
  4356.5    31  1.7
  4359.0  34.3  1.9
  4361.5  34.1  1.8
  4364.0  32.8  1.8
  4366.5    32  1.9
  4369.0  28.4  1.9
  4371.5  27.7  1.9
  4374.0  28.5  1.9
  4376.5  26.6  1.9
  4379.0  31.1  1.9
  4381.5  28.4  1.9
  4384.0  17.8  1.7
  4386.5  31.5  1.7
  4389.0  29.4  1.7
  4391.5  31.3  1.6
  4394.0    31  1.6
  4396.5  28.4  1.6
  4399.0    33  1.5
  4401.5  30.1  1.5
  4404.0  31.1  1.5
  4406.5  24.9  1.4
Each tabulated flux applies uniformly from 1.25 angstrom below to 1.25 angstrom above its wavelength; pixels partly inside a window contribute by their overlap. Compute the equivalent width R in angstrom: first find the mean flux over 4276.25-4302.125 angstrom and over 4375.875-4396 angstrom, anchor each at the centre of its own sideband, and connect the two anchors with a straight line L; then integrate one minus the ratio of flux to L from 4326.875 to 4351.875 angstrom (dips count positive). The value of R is -2.6 angstrom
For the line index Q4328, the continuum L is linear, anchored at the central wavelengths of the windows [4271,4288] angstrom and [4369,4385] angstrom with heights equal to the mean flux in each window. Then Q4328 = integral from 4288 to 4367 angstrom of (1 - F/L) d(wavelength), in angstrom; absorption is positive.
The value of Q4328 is -4.2 angstrom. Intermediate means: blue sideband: 25.1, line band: 27.5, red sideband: 27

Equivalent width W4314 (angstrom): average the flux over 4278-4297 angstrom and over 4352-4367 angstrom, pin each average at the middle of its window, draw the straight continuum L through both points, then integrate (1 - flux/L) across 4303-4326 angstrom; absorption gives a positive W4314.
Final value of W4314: 2.05 angstrom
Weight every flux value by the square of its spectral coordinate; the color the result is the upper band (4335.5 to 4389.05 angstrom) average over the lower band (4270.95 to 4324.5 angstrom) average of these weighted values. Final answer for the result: 1.20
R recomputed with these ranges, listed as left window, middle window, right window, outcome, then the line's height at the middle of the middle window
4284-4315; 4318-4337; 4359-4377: -3.4 angstrom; 25.9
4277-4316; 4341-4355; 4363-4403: -0.8 angstrom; 27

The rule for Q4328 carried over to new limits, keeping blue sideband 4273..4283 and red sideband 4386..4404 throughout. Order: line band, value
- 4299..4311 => 2.9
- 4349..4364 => -1.2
